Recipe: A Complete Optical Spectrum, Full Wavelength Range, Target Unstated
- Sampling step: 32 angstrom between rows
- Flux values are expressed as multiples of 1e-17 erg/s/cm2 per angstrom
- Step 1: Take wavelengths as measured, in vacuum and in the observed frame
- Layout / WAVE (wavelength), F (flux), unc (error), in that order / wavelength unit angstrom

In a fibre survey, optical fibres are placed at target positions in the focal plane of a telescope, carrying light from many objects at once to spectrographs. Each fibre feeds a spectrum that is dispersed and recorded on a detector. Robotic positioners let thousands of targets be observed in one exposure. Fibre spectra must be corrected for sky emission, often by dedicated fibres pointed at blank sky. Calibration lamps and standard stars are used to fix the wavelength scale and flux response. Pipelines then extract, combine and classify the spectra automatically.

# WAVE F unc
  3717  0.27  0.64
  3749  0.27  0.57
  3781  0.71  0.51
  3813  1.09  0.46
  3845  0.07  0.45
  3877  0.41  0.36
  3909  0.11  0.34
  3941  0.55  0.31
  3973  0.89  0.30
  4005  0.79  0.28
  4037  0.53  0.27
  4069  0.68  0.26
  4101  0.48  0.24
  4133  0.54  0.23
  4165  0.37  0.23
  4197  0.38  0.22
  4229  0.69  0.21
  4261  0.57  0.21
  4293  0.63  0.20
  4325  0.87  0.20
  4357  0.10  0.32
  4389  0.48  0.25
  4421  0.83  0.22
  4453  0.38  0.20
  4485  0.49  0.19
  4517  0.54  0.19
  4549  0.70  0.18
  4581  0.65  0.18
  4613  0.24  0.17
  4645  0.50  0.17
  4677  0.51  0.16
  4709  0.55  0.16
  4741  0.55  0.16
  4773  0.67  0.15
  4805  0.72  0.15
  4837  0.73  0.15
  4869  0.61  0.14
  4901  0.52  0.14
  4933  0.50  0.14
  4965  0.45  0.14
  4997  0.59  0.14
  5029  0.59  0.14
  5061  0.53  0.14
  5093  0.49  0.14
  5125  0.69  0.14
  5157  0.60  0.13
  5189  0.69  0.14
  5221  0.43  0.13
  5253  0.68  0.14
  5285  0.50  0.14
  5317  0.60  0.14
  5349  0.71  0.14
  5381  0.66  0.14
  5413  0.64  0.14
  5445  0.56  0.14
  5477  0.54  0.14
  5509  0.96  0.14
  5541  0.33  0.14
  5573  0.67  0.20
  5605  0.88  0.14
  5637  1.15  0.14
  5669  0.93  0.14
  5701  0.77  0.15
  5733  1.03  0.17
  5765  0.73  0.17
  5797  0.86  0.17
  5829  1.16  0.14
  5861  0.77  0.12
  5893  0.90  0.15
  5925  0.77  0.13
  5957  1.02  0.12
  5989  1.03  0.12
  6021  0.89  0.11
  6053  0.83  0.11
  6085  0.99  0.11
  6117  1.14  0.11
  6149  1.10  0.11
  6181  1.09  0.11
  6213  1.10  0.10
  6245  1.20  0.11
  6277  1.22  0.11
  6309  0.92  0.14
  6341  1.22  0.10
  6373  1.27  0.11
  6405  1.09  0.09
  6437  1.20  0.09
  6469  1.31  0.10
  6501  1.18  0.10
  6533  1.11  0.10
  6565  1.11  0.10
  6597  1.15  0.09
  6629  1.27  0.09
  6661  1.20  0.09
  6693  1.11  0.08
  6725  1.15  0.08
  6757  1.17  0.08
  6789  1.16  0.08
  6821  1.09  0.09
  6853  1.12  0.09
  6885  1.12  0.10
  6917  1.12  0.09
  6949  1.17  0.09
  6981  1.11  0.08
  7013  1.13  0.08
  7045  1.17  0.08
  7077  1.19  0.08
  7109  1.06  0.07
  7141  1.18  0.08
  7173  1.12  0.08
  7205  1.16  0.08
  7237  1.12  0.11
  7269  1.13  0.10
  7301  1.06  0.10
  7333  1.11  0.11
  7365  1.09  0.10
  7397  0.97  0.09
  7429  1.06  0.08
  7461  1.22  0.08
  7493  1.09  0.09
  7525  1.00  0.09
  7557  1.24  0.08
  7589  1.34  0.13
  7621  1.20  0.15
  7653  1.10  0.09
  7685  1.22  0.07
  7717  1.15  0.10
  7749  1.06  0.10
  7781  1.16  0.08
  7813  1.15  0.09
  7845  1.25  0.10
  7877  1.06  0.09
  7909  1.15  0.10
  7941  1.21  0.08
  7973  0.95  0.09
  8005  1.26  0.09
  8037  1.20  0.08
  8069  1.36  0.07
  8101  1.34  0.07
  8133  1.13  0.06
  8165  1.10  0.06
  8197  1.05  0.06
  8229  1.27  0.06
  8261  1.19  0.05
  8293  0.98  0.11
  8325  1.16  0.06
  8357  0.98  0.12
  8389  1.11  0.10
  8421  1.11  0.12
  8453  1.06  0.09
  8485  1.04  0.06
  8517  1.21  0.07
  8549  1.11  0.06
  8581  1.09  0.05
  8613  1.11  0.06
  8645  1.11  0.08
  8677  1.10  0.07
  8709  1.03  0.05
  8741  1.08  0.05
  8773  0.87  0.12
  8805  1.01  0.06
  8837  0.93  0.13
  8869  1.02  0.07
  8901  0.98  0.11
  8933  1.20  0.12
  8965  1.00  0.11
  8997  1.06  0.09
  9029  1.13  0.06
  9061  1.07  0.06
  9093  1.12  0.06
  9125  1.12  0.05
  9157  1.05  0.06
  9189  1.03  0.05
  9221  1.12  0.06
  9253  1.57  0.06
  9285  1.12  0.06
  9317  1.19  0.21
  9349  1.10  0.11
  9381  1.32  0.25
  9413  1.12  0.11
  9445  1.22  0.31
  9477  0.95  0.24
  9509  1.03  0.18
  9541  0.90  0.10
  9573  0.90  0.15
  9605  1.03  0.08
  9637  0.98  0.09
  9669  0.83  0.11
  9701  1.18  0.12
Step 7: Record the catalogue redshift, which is 0.41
